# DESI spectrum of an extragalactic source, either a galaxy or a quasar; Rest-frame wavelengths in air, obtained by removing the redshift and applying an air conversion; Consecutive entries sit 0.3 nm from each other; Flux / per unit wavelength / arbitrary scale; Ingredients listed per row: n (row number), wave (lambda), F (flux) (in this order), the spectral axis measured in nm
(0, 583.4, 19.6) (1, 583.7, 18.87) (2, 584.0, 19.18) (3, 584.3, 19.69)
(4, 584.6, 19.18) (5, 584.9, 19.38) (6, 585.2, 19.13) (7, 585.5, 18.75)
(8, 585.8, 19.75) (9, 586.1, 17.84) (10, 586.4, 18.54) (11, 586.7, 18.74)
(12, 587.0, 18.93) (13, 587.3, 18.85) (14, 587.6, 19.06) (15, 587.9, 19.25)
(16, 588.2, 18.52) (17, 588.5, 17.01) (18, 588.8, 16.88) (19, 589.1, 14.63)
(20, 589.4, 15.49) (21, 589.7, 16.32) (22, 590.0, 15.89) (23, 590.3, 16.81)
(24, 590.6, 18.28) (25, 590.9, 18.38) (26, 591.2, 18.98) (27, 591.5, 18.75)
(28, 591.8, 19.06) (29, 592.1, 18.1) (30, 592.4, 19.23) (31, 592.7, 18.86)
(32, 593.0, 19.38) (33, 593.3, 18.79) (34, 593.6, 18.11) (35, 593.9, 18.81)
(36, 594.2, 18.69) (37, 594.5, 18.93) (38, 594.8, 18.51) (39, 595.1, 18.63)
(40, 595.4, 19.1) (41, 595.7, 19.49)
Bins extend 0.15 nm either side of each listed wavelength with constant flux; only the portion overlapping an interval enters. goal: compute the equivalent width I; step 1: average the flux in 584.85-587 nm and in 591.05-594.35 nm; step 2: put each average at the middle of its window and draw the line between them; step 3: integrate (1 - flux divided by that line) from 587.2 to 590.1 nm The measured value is 0.25 nm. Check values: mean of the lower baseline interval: 18.9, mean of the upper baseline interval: 18.8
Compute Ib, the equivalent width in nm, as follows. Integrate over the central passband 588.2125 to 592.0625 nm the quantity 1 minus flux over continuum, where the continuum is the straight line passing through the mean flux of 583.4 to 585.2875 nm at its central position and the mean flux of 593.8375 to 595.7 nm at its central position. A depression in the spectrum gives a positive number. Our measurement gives 0.35 nm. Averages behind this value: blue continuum 19.3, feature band 17.3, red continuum 18.8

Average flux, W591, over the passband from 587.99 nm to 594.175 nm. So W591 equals 17.8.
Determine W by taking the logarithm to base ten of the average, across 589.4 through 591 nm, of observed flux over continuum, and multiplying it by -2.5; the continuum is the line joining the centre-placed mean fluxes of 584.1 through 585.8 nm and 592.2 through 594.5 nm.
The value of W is 0.124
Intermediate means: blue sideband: 19.3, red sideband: 18.8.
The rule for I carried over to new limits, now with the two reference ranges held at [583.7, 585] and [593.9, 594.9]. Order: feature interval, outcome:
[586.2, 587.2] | 0.02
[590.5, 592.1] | 0.02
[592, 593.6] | 0.00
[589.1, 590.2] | 0.19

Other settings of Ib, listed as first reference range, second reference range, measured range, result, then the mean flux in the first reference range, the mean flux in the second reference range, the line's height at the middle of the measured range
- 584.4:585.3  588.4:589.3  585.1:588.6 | -0.21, 19.3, 16.1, 17.7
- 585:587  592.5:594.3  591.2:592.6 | 0.00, 18.8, 18.8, 18.8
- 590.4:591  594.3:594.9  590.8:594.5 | -0.06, 18.2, 18.7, 18.5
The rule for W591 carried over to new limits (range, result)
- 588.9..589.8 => 15.5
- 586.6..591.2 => 17.6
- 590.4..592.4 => 18.6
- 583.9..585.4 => 19.3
